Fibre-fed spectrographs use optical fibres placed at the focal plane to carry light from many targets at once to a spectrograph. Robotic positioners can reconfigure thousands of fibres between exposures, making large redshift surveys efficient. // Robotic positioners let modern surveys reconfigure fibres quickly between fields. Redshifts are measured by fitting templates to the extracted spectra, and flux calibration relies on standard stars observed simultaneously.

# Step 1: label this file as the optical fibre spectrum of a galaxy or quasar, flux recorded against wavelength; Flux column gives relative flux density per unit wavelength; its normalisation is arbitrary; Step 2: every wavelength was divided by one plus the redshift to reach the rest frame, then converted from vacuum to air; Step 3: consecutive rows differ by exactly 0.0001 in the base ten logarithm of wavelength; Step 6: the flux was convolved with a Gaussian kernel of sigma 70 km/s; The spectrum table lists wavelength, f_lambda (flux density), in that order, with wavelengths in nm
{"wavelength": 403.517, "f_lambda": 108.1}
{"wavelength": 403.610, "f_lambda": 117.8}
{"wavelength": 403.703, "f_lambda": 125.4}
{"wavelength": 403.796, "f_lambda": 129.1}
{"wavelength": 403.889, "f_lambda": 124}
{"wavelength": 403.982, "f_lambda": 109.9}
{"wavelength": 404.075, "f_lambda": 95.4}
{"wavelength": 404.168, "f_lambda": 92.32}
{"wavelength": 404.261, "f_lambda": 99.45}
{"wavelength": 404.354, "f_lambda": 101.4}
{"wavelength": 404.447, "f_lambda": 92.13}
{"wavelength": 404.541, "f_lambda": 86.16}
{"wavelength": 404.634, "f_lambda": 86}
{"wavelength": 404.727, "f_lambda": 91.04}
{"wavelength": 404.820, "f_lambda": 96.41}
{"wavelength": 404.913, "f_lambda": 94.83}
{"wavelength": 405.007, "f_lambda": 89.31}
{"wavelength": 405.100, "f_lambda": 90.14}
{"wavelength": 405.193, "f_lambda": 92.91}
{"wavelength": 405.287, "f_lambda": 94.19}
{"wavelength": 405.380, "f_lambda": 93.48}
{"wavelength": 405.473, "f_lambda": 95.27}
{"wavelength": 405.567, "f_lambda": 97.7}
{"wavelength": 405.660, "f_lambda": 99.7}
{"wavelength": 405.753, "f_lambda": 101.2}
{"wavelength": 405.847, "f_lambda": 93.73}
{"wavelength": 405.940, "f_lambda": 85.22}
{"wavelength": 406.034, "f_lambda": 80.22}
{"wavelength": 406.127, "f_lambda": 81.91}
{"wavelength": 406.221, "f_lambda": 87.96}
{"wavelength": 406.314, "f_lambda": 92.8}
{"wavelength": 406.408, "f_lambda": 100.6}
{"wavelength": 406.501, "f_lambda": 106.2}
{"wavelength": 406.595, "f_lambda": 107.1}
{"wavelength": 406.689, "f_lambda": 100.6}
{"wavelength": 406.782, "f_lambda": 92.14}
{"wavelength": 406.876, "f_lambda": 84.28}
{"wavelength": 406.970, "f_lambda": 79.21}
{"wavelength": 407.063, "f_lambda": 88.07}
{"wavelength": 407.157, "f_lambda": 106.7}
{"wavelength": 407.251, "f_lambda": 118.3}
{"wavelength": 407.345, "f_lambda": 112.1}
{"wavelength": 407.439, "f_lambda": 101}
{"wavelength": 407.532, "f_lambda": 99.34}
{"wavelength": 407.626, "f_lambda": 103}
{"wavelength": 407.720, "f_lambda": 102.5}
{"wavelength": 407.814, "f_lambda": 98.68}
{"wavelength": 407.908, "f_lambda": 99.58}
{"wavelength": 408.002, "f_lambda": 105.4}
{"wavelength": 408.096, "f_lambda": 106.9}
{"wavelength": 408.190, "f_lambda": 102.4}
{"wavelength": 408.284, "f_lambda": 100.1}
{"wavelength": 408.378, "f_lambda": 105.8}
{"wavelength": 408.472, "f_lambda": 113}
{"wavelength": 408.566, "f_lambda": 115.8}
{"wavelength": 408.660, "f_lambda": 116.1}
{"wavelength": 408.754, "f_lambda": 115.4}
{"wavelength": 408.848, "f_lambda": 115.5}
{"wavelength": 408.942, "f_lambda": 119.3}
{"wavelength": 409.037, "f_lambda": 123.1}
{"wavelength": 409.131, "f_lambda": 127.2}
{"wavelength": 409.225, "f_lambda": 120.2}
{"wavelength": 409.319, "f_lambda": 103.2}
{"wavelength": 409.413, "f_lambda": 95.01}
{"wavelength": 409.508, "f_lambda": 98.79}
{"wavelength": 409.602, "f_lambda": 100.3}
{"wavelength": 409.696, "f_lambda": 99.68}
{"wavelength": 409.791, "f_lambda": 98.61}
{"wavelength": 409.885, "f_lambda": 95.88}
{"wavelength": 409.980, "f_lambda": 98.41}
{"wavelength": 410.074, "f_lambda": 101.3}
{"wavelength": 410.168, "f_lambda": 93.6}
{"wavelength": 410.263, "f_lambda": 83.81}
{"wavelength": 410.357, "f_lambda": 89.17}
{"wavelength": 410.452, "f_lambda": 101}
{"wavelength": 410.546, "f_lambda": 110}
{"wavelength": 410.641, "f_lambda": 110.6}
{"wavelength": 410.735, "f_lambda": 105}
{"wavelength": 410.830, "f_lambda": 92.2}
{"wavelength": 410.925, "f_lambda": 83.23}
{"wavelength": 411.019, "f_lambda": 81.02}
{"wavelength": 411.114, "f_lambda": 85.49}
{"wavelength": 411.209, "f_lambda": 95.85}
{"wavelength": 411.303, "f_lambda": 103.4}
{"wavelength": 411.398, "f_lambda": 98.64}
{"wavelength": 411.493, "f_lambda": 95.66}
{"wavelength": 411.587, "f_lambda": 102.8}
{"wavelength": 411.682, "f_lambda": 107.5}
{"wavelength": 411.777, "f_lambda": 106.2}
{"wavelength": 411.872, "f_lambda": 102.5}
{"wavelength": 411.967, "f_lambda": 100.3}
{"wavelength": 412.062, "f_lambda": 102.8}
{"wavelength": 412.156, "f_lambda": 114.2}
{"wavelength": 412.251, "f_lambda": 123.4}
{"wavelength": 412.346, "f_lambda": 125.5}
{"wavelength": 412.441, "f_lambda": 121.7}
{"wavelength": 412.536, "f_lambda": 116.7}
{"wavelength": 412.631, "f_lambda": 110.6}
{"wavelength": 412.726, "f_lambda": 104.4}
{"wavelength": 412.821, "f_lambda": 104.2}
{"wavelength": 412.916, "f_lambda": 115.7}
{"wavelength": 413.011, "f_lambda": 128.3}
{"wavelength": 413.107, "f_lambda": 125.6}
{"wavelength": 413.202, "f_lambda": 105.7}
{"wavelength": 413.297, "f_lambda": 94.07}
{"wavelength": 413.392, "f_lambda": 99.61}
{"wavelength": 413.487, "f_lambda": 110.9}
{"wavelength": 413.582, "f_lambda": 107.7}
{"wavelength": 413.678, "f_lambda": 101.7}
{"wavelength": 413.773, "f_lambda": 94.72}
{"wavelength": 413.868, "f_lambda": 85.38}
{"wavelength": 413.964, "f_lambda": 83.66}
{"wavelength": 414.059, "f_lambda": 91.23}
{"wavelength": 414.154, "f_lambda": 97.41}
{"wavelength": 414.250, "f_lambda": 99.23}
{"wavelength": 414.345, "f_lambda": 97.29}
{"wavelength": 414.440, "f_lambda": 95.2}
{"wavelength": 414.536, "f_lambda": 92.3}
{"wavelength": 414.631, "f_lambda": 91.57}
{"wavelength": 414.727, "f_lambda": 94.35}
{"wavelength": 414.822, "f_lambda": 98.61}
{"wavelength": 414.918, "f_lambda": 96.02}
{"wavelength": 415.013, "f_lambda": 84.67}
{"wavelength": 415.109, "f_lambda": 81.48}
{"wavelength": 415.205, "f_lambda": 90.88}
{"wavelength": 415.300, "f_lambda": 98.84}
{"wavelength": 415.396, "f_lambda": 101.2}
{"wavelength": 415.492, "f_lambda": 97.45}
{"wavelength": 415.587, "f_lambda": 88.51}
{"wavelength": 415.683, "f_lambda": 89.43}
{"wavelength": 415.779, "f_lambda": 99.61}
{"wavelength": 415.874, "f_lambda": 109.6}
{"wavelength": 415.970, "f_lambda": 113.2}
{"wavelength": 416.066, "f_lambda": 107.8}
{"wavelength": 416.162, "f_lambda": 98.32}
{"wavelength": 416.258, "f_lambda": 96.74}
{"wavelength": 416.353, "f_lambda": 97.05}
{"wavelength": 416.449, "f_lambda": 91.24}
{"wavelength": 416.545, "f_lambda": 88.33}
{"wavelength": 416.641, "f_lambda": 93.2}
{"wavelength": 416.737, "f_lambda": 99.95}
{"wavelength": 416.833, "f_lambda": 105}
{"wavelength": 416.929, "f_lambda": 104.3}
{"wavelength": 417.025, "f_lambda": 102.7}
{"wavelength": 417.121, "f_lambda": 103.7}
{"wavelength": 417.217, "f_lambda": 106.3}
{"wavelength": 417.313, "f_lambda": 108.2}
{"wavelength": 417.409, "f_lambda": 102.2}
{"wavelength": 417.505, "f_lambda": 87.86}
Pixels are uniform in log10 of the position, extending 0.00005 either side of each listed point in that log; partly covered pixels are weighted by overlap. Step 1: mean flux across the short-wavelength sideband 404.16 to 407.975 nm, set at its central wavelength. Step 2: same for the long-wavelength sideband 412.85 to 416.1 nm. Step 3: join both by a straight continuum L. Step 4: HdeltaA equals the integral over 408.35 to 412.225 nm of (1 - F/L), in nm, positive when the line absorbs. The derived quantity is -0.24 nm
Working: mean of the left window 95.6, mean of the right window 99.1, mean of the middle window 103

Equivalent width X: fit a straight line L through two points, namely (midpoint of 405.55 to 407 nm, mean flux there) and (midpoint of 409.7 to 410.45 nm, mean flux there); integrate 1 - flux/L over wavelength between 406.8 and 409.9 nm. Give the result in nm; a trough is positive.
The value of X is -0.359 nm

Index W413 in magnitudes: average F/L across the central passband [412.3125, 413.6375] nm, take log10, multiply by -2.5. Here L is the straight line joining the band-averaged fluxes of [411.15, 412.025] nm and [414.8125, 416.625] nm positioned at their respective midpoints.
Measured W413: -0.13 mag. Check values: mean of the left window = 101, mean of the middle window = 112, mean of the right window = 96.1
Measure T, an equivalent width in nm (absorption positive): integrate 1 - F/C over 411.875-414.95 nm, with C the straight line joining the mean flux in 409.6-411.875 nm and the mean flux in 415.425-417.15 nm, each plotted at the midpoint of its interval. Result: -0.18 nm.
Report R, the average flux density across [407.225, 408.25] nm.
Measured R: 104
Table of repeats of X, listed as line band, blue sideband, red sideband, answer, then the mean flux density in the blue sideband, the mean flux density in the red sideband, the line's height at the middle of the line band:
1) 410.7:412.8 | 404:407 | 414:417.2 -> -0.18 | 93.4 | 96.9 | 95.6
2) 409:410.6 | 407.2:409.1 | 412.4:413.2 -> 0.13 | 109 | 115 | 111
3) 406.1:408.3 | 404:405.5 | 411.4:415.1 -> -0.07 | 93.4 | 103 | 96.2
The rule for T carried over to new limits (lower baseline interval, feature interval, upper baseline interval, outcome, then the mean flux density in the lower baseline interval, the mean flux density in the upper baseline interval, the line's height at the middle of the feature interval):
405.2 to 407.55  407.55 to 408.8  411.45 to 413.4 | -0.077 nm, 95.9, 110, 100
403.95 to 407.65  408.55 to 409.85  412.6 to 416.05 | -0.178 nm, 95.4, 99.5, 97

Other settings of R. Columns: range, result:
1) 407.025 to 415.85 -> 102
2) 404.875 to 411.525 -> 99.7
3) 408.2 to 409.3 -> 115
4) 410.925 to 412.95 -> 105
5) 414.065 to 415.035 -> 94.8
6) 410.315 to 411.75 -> 97.6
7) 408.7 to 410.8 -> 105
